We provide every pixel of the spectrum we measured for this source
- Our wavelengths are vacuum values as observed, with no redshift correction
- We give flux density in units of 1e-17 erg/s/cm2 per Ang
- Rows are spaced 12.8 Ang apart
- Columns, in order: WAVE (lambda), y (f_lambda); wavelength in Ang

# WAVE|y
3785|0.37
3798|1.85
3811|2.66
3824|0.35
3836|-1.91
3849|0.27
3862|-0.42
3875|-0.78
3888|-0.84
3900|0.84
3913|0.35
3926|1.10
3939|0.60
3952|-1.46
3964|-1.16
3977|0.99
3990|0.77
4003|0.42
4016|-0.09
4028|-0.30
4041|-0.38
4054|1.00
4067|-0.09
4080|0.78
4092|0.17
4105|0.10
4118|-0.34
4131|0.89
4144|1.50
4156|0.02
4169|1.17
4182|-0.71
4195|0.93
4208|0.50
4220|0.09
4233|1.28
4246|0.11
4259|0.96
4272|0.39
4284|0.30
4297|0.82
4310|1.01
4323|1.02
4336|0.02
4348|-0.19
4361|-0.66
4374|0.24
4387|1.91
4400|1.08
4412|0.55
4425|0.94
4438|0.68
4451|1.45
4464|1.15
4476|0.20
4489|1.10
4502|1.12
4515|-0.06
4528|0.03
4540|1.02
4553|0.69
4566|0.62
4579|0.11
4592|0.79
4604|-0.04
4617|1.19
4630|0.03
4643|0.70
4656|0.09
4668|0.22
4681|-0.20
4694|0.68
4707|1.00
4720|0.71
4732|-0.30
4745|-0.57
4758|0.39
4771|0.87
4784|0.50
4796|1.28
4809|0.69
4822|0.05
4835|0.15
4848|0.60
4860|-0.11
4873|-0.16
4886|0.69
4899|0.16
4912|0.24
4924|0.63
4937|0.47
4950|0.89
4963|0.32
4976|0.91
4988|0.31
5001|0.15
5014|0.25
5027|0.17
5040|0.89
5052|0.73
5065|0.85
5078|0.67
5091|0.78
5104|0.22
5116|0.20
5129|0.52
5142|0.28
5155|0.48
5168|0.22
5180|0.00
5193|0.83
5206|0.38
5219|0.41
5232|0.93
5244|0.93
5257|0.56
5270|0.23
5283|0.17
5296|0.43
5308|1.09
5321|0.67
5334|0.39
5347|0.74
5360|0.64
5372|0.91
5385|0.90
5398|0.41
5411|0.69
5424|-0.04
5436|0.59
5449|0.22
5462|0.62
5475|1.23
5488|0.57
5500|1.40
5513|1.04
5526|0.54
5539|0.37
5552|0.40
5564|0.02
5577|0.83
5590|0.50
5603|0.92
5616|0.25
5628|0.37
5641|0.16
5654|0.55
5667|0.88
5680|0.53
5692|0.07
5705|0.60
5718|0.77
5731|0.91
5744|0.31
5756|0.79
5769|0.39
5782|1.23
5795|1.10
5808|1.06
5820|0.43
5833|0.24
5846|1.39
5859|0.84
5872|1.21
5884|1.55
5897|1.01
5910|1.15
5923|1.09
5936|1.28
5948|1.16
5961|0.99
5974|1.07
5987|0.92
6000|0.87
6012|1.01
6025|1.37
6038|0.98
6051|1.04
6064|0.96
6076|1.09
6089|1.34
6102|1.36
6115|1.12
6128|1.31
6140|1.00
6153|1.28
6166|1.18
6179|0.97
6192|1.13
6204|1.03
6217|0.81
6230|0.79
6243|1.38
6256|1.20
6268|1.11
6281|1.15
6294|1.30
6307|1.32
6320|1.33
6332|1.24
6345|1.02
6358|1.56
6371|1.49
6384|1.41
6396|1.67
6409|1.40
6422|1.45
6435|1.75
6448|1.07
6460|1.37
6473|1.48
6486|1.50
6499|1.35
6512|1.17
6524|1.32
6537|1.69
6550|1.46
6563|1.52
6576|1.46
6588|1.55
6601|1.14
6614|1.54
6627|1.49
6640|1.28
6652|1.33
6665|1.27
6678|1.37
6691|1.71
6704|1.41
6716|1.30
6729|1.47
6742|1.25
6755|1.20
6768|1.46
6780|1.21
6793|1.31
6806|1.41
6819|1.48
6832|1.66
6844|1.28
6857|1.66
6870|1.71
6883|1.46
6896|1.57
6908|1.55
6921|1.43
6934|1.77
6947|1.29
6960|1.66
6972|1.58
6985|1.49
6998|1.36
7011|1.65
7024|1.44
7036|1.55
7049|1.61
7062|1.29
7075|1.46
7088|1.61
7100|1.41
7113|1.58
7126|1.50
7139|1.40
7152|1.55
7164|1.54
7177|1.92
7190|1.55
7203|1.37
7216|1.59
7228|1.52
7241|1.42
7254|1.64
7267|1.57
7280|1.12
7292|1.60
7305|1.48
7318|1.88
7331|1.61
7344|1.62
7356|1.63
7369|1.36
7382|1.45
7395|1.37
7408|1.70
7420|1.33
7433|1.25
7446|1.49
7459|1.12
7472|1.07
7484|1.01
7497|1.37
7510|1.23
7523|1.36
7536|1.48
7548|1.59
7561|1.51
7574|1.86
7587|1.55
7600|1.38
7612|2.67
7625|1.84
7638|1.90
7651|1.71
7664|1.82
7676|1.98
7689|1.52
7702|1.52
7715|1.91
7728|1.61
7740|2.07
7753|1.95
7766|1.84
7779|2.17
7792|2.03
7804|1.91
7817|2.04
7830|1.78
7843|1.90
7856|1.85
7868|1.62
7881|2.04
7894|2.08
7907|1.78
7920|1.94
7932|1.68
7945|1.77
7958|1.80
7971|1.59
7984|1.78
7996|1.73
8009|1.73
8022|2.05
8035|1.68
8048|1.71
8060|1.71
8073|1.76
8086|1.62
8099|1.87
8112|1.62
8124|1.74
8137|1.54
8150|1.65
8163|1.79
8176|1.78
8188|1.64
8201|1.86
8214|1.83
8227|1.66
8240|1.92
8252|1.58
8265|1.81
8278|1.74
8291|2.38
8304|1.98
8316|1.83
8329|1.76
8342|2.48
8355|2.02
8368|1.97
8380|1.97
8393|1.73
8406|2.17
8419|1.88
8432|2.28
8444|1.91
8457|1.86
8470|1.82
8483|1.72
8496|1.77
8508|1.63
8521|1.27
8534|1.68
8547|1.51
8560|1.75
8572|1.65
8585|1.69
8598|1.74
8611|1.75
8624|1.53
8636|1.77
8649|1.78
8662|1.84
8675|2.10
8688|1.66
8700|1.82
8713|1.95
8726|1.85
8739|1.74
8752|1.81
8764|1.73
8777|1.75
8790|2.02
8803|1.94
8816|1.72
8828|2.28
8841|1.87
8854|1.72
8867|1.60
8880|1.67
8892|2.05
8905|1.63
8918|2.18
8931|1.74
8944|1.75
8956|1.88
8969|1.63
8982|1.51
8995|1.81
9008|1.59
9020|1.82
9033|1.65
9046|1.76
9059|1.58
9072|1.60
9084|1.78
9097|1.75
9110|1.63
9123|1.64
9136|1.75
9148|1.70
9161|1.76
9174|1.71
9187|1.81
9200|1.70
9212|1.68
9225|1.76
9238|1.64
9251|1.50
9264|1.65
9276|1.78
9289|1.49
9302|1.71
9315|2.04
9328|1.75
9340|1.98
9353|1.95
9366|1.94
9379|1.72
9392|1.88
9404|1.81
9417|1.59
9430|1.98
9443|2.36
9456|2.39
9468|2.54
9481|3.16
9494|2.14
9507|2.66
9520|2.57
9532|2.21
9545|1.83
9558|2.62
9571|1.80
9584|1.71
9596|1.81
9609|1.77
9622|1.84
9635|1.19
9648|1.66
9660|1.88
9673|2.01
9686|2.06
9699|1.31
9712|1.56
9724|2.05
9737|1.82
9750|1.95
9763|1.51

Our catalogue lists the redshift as 0.45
